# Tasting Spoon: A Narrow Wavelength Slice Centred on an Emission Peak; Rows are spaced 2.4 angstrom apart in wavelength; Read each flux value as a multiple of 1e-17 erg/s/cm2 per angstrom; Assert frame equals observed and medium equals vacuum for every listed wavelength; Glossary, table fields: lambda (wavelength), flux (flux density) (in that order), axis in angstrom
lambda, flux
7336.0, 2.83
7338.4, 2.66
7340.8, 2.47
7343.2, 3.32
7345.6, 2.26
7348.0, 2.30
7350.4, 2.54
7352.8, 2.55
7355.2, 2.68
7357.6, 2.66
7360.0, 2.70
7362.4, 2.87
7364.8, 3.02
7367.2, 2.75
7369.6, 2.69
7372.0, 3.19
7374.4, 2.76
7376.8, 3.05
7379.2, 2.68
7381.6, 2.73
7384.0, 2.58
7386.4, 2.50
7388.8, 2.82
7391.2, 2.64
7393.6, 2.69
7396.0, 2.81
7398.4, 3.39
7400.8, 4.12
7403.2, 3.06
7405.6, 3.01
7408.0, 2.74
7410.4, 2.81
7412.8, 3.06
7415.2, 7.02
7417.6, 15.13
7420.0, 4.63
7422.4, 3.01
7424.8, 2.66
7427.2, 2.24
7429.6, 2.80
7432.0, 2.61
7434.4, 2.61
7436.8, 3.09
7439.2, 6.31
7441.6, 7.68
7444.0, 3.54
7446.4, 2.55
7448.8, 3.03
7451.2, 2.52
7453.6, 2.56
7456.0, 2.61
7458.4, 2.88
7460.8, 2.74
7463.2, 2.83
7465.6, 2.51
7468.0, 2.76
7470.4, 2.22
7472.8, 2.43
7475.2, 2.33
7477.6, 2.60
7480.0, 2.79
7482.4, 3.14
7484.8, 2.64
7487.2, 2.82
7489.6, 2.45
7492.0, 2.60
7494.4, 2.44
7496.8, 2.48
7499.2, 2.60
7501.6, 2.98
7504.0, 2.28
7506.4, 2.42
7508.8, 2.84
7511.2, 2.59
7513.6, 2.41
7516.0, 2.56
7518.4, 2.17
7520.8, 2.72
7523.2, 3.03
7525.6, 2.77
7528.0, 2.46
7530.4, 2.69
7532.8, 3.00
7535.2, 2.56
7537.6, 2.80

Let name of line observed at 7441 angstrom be [N II]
